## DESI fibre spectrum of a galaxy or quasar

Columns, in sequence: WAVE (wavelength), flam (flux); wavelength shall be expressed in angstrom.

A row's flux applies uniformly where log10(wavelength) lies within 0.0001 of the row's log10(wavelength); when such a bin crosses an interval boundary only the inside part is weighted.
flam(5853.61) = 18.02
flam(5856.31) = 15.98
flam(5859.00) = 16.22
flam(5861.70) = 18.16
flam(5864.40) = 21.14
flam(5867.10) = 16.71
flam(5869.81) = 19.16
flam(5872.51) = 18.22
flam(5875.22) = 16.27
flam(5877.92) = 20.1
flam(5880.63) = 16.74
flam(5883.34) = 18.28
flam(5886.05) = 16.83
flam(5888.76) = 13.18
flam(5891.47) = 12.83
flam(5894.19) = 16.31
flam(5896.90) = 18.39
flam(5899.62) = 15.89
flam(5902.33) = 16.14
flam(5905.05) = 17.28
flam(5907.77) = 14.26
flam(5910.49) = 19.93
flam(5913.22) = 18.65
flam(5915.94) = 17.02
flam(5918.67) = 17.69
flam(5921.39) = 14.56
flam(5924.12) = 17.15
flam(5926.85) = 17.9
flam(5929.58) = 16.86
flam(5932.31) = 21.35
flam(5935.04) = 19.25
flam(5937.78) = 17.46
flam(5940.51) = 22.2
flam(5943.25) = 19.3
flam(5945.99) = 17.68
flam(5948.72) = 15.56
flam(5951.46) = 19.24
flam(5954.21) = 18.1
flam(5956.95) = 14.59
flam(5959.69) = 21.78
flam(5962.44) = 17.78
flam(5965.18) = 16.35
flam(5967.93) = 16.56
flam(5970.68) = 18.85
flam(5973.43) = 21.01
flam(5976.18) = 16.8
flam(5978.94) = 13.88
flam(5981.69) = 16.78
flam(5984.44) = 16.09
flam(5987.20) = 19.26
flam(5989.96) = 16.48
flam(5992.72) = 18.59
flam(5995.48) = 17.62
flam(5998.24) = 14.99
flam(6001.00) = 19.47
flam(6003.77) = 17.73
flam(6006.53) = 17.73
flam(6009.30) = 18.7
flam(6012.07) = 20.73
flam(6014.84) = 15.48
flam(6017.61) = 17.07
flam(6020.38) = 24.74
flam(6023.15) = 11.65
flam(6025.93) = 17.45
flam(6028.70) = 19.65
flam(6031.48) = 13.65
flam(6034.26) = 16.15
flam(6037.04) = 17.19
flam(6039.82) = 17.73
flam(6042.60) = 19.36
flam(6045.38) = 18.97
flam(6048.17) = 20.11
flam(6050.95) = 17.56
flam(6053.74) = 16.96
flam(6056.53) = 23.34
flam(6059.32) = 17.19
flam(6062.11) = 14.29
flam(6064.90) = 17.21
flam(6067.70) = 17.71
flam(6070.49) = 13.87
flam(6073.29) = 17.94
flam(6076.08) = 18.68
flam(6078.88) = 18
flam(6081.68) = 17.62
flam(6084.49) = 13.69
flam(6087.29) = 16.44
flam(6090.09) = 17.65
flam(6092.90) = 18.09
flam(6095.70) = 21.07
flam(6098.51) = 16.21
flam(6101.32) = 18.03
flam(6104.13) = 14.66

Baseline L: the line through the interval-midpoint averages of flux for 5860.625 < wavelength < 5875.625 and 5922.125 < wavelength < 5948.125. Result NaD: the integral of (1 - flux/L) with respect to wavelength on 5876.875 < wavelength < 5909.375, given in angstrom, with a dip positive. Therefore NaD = 3.74 angstrom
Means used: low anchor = 18.4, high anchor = 18.6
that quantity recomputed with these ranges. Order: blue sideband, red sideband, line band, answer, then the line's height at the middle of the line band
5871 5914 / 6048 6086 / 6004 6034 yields -0.7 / 17.2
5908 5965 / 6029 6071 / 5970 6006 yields 0.7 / 17.8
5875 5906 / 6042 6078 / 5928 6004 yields -3.5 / 17.1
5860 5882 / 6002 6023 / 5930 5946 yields -1.0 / 18.4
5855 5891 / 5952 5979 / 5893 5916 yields 0.5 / 17.5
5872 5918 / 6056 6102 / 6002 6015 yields -0.9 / 17.2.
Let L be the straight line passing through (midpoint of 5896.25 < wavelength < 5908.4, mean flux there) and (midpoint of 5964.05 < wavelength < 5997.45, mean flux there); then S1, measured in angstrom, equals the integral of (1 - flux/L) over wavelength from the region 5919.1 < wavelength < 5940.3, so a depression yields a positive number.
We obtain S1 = -1.6 angstrom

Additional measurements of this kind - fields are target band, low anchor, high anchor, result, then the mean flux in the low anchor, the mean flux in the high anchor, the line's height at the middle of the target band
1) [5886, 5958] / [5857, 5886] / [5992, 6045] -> 2.49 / 18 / 17.7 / 17.9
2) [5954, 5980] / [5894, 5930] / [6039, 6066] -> -0.10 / 17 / 18.3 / 17.5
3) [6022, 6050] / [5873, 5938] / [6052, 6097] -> 0.24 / 17.1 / 17.5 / 17.4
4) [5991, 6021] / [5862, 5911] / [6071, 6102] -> -1.65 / 17.1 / 17.5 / 17.3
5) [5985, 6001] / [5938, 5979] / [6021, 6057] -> 0.37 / 18.1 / 17.7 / 17.9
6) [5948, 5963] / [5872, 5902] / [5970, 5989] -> -0.63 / 16.6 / 17.5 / 17.2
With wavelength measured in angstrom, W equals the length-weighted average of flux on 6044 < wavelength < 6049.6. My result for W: 19.5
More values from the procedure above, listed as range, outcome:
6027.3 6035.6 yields 16.5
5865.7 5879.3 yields 18.1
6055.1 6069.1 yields 17.9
